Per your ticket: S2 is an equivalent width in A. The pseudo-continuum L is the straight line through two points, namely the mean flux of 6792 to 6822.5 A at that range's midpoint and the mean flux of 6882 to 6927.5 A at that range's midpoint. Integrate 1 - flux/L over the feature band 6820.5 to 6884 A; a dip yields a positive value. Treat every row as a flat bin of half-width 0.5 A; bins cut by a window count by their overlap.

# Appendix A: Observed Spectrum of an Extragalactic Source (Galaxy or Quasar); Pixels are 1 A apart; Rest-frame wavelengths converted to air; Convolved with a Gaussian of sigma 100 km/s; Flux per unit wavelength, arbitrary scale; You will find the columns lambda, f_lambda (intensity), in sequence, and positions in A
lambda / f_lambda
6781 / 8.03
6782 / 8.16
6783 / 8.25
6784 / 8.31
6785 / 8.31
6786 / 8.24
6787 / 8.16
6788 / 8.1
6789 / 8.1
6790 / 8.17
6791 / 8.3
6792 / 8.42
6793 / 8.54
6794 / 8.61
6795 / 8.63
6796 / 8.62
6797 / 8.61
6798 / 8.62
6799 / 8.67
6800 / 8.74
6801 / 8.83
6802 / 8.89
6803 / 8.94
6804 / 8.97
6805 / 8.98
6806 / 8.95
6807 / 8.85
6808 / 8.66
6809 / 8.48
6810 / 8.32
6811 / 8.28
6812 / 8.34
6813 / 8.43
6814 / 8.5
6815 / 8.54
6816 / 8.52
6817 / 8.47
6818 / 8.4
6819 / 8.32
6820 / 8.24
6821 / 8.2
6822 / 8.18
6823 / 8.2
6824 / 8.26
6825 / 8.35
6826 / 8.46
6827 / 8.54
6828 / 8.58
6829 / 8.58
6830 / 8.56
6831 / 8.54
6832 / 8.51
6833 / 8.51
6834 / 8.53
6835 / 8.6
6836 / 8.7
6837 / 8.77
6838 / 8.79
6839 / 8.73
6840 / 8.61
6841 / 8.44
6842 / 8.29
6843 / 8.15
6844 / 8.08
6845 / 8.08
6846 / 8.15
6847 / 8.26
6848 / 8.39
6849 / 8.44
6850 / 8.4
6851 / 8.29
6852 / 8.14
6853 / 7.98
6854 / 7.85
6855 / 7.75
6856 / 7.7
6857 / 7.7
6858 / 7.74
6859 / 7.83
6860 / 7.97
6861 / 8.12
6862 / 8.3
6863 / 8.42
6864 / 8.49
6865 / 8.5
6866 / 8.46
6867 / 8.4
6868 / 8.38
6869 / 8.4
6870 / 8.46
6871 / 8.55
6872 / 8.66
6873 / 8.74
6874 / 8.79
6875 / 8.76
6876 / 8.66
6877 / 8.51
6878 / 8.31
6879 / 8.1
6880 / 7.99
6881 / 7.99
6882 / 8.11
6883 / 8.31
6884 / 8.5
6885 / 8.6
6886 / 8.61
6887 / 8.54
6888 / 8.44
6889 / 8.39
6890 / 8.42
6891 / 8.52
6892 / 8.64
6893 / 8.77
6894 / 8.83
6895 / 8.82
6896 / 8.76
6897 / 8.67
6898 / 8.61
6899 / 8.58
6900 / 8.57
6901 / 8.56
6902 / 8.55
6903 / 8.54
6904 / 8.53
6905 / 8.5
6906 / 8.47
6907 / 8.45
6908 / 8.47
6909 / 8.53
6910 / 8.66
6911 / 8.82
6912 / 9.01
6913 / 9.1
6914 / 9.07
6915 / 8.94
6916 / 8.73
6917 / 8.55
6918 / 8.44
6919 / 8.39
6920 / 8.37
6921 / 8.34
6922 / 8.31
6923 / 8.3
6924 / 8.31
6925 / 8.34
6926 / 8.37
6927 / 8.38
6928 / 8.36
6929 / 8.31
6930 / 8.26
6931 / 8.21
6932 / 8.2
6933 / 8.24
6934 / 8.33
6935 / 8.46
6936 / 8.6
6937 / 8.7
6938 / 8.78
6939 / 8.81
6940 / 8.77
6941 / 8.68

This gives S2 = 1.7 A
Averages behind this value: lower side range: 8.58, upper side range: 8.56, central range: 8.34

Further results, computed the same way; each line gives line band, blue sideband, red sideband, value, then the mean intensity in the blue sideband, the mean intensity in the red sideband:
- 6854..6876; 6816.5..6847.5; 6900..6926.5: 0.49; 8.42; 8.56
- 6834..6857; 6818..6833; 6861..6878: 0.43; 8.4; 8.51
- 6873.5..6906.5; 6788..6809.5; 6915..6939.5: -0.09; 8.63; 8.43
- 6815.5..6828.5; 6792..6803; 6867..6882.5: 0.35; 8.68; 8.43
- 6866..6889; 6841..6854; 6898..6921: -0.09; 8.21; 8.62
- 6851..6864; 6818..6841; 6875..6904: 0.77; 8.49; 8.5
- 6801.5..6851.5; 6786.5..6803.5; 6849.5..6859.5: -1.65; 8.53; 7.94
